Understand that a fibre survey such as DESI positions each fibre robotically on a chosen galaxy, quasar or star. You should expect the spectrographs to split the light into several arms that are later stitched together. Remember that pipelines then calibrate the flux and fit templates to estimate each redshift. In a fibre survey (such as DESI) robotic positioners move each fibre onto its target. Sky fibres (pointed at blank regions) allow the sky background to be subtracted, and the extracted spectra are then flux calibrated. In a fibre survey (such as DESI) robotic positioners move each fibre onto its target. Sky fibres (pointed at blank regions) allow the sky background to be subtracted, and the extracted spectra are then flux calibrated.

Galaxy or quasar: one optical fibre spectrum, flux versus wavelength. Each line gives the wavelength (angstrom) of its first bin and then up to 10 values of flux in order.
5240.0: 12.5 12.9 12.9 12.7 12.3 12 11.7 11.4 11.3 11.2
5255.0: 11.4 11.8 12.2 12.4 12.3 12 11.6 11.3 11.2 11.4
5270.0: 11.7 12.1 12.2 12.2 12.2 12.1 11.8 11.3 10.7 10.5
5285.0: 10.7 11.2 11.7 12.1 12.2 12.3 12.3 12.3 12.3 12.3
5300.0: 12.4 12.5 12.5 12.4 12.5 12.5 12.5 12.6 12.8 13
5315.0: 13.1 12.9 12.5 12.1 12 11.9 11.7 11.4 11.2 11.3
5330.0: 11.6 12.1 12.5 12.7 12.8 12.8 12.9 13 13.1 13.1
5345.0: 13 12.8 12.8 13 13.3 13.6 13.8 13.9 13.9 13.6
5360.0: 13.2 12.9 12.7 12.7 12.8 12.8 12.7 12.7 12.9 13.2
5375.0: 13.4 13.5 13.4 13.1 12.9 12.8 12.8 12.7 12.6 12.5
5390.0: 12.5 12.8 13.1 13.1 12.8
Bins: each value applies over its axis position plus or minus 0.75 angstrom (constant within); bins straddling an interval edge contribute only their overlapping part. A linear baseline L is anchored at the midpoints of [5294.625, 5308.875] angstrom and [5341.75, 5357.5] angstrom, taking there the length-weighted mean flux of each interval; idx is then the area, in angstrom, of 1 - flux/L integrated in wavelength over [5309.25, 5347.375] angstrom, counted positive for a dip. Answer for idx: 1.4 angstrom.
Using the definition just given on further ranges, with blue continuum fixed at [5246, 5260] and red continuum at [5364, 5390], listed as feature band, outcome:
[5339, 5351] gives -0.4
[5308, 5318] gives -0.4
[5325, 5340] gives 0.4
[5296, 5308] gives -0.2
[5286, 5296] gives 0.1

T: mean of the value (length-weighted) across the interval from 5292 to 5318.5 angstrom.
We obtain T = 12.5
